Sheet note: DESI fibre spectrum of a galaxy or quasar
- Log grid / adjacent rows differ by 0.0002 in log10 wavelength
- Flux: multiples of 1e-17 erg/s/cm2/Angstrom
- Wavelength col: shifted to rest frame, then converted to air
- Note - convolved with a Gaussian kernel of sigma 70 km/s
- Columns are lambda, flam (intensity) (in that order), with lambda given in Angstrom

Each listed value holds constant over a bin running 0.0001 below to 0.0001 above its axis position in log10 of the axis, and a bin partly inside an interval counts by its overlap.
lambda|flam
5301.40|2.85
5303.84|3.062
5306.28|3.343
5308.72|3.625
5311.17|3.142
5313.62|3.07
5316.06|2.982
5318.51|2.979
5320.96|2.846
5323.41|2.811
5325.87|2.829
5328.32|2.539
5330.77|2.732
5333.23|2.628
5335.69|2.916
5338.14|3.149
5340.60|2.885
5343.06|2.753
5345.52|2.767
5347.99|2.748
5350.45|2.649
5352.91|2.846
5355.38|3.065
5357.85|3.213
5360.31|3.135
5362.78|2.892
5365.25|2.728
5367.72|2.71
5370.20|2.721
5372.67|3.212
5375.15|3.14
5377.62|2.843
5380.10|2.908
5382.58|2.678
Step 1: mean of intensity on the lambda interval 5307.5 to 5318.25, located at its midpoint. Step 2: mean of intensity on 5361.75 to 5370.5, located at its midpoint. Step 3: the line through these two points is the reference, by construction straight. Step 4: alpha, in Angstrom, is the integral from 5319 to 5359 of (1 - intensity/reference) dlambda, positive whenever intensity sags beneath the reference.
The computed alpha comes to 1.8 Angstrom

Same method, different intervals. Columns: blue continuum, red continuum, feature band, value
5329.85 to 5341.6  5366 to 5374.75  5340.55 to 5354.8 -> 0.5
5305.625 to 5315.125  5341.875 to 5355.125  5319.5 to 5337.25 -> 1.6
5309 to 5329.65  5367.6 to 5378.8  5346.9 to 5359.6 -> 0.1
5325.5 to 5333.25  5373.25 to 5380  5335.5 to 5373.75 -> -0.7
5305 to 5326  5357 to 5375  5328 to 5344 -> 1.1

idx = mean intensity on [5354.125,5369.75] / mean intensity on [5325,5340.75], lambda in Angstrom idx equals 1.05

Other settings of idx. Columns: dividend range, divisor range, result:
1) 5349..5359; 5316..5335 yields 1.06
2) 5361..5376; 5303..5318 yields 0.91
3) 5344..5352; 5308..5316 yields 0.85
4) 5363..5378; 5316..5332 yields 1.03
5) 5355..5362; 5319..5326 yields 1.10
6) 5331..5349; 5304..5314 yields 0.86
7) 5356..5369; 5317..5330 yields 1.05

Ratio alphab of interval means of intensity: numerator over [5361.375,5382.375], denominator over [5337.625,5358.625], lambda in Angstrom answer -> 1.00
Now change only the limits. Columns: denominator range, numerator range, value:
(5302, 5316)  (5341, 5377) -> 0.90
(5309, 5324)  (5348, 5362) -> 0.98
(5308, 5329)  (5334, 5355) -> 0.96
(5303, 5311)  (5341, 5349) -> 0.83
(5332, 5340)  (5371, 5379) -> 1.05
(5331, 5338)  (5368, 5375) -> 1.05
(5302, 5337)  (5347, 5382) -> 0.98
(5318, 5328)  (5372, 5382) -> 1.06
